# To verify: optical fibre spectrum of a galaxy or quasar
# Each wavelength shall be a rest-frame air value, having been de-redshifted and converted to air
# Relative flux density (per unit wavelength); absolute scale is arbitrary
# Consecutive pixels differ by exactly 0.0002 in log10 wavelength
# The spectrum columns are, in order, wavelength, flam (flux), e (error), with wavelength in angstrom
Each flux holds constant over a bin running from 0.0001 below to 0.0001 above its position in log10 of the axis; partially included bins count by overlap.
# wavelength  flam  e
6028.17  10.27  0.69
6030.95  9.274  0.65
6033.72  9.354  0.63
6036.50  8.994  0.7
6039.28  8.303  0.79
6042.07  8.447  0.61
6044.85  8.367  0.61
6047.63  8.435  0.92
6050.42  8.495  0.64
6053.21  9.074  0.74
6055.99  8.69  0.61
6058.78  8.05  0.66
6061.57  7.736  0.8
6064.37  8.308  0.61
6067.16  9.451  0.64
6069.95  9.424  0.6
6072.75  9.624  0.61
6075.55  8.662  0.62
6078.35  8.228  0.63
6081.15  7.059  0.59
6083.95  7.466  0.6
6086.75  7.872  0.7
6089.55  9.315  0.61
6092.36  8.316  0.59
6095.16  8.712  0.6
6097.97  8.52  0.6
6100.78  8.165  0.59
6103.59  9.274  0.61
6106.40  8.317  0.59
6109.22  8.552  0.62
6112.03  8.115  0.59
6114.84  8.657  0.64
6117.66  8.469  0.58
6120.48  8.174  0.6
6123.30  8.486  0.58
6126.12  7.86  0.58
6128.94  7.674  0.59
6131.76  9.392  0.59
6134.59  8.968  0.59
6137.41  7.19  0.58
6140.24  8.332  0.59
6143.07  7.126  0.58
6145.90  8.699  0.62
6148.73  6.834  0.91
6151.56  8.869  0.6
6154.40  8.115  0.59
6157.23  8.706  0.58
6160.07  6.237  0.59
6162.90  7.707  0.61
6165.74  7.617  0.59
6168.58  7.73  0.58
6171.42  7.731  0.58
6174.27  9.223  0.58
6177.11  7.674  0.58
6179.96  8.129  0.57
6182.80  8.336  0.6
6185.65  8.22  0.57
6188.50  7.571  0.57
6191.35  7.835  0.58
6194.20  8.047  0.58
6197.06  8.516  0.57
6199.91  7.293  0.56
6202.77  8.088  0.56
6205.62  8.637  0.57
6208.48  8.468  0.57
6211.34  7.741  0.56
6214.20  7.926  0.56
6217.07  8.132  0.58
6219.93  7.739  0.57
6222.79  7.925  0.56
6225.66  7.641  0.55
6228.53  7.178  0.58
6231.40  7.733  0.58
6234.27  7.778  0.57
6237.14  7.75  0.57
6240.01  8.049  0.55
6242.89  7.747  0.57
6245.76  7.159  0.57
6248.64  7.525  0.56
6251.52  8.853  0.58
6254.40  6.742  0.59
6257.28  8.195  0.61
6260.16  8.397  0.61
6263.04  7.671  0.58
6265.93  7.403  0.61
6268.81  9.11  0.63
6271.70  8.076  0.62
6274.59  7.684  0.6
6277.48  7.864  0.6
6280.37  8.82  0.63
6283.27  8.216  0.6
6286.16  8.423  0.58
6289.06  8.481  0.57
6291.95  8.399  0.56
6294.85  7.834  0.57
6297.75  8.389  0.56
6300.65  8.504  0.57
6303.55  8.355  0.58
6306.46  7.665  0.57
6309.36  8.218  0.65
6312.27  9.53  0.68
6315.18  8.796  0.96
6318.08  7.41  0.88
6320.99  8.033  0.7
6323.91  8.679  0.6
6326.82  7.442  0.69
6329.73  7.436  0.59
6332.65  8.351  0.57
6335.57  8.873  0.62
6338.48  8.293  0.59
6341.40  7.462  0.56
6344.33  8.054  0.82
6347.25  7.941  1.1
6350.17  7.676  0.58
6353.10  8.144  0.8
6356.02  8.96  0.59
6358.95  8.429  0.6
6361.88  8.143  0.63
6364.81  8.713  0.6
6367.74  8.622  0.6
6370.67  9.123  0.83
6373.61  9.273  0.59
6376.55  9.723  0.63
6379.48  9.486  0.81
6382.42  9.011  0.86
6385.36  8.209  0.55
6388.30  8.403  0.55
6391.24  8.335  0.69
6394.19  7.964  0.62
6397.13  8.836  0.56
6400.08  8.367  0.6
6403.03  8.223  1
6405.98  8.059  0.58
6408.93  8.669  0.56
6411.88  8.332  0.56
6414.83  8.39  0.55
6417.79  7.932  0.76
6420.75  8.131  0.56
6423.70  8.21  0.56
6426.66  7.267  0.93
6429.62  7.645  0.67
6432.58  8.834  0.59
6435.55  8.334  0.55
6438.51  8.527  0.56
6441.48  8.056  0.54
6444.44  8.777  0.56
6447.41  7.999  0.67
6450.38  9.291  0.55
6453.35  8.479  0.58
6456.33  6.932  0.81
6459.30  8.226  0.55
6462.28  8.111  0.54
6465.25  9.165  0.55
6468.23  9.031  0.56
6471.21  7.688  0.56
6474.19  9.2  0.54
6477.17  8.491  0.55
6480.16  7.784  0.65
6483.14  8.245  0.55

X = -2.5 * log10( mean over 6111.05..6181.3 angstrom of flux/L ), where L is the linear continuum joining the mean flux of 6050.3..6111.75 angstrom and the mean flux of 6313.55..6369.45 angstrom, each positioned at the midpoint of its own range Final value 0.048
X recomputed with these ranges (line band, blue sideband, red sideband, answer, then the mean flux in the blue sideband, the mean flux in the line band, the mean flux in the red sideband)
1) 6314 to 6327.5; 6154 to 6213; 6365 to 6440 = 0.026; 7.98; 8.1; 8.48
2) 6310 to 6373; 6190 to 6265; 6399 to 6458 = -0.031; 7.87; 8.3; 8.22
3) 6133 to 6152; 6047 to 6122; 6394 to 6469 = 0.064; 8.49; 7.97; 8.3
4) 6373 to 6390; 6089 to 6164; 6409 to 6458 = -0.099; 8.24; 9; 8.21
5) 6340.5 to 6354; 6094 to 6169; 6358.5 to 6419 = 0.088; 8.17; 7.86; 8.59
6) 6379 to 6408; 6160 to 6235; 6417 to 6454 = -0.033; 7.91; 8.46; 8.27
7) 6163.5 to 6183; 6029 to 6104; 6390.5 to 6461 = 0.059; 8.58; 8.03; 8.24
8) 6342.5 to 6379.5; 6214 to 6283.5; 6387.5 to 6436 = -0.061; 7.89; 8.59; 8.23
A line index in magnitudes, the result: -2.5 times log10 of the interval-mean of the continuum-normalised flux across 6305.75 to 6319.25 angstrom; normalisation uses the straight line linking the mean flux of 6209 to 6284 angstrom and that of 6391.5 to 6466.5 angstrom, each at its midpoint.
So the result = -0.047 mag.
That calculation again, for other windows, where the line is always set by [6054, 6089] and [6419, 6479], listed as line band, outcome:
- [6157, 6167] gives 0.132 mag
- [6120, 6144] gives 0.033 mag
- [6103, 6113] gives -0.015 mag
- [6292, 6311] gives 0.022 mag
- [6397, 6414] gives -0.007 mag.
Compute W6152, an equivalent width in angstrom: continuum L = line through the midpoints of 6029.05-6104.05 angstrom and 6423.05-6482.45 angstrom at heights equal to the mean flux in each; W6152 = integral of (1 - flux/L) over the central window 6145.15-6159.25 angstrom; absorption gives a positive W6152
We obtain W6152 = 0.63 angstrom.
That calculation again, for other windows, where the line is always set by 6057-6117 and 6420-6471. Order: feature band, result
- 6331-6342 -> 0.1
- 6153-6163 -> 0.9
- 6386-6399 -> -0.1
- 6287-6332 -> 0.7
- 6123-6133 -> 0.2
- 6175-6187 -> 0.4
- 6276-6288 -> 0.0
